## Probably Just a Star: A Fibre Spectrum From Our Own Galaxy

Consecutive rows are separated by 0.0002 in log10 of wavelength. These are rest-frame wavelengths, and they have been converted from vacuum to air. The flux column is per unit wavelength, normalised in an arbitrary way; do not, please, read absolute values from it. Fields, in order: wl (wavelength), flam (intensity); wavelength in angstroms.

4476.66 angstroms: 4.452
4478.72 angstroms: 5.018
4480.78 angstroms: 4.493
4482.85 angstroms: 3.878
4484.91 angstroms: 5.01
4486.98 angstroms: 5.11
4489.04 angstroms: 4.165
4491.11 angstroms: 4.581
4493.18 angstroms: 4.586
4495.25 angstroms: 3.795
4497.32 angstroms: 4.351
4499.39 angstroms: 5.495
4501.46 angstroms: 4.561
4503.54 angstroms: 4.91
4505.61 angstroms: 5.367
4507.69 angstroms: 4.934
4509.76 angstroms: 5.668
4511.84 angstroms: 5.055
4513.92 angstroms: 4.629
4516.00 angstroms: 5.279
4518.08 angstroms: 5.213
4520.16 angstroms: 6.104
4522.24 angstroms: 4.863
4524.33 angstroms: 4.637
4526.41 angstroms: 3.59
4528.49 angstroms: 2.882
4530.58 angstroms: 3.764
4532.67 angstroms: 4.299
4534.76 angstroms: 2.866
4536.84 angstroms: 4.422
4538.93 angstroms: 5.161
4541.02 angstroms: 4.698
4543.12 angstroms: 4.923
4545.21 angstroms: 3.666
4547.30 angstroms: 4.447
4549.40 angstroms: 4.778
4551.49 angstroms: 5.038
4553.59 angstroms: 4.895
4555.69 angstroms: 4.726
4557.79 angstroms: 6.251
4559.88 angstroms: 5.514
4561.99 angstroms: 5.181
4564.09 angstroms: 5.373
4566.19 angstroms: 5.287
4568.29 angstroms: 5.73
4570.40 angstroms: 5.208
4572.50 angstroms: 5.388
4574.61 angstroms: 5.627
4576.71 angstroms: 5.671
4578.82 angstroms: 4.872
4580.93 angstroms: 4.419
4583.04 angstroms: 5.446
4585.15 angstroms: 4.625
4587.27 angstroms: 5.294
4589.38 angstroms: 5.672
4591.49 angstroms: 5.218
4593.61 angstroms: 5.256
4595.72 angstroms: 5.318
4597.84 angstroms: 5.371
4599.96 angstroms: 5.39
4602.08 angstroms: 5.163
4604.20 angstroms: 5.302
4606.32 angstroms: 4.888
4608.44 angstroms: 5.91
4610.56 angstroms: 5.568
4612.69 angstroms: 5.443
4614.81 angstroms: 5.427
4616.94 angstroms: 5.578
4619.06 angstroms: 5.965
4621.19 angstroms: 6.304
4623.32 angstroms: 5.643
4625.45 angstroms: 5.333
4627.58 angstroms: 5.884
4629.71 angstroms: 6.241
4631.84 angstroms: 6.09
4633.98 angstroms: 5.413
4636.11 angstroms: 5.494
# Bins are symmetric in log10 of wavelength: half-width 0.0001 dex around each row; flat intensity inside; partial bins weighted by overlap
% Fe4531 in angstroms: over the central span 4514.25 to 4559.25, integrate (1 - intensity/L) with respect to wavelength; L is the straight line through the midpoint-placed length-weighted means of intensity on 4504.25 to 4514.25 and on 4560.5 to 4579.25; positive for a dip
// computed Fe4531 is 5.64 angstroms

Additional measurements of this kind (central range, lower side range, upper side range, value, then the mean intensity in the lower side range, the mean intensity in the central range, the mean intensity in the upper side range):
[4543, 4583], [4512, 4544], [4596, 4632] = -1.36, 4.5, 5.12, 5.6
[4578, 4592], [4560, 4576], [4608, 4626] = 1.10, 5.41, 5.08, 5.69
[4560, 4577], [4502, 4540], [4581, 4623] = -1.11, 4.64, 5.43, 5.41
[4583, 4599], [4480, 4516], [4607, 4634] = 0.72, 4.76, 5.26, 5.75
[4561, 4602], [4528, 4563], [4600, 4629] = -1.48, 4.59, 5.28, 5.57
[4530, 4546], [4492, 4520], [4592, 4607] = 2.54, 4.95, 4.25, 5.25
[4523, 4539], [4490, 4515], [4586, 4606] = 3.47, 4.83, 3.9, 5.31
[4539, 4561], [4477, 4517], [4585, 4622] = 0.88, 4.78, 4.9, 5.44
